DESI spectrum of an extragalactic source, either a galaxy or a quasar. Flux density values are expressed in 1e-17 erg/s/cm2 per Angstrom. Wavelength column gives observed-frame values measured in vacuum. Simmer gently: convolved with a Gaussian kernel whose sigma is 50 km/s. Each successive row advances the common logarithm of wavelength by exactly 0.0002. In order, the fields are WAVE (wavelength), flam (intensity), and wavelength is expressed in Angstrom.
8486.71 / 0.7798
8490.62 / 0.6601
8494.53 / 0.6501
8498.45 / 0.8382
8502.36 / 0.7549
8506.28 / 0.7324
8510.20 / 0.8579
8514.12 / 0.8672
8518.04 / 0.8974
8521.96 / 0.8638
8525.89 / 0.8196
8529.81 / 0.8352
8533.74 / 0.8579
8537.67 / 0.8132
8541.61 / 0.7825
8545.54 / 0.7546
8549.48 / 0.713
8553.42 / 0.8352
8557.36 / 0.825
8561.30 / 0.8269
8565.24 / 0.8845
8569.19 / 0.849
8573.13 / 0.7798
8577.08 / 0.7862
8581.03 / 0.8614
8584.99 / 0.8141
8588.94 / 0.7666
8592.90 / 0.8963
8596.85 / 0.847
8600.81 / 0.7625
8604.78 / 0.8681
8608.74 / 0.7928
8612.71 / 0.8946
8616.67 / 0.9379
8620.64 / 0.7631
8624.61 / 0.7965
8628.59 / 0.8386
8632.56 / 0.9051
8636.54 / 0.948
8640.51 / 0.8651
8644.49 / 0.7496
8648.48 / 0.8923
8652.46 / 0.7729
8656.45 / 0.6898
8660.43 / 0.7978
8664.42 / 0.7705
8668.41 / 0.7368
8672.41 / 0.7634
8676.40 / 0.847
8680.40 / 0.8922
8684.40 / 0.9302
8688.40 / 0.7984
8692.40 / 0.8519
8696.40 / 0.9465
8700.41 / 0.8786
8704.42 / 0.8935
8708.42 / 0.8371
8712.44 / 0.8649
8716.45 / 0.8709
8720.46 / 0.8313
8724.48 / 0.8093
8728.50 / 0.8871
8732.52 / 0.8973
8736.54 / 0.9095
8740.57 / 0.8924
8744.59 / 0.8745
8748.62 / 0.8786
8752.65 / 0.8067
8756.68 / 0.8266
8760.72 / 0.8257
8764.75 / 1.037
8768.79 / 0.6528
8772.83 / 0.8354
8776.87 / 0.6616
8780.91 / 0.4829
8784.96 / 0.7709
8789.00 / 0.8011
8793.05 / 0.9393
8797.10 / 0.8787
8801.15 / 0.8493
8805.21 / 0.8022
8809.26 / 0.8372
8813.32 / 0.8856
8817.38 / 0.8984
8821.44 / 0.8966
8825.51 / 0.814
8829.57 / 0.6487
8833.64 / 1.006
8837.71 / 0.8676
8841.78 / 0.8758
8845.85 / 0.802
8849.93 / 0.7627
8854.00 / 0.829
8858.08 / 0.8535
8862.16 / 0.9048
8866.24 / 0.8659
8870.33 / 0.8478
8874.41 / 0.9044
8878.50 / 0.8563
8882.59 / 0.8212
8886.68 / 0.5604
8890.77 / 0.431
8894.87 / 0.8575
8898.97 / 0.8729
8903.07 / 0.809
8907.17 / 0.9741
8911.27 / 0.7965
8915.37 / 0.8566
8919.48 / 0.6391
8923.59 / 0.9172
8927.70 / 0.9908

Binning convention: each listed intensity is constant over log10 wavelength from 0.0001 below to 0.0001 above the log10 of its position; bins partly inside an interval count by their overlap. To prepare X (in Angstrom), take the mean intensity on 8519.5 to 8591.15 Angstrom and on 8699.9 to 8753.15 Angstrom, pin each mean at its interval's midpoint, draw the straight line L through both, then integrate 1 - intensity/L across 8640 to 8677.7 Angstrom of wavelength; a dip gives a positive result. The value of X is 2.80 Angstrom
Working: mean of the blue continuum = 0.816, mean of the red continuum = 0.868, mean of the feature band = 0.784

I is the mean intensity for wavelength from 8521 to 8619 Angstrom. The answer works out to 0.826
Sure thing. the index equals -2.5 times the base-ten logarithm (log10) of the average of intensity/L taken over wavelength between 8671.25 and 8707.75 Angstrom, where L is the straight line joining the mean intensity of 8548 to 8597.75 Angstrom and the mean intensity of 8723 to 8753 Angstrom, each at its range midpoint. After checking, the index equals -0.01 mag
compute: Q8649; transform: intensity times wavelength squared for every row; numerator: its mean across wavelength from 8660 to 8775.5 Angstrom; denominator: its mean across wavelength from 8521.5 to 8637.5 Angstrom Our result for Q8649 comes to 1.06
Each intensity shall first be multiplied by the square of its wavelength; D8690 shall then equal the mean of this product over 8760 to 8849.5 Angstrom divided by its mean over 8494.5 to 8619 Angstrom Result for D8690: 1.05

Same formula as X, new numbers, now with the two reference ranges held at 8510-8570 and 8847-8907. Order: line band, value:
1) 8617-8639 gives -0.9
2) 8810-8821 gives -1.1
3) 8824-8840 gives -0.6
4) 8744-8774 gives -1.0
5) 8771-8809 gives 1.3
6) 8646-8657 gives 0.3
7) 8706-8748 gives -2.7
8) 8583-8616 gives -0.4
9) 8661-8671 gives 0.7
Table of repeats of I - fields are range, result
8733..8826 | 0.83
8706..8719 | 0.858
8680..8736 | 0.871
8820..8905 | 0.813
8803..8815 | 0.84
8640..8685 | 0.803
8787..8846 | 0.855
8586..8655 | 0.839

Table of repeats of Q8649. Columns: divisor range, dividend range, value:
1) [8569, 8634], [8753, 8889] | 1.04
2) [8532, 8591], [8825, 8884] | 1.12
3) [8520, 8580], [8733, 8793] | 1.04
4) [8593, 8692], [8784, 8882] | 1.07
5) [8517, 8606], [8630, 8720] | 1.05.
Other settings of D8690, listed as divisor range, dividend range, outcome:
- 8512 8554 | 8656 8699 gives 1.04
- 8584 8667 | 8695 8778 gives 1.06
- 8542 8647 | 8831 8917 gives 1.06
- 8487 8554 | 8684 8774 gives 1.14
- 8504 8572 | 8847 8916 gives 1.07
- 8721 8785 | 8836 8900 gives 1.01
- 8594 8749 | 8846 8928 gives 1.01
